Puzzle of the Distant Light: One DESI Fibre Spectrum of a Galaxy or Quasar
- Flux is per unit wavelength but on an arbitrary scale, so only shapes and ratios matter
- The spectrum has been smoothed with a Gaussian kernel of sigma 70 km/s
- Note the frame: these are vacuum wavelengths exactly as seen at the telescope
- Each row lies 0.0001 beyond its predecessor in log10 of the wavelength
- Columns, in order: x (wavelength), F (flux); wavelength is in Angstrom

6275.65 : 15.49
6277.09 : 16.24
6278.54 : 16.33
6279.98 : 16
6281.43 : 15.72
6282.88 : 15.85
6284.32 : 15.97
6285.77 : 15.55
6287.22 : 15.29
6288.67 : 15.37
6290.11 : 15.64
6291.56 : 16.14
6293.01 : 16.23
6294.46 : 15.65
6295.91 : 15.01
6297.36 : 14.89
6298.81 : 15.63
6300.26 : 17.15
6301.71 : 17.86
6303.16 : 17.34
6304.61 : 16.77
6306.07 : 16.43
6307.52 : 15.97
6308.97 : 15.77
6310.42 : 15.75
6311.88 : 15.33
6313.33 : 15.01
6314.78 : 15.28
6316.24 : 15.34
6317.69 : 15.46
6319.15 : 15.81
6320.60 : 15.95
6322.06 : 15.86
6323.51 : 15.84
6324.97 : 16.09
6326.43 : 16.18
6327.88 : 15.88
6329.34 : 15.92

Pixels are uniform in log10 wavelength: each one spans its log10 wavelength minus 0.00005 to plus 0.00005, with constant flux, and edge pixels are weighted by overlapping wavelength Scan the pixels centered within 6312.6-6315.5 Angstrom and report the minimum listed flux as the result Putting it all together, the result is 15.01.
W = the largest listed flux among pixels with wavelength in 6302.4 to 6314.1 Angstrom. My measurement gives 17.34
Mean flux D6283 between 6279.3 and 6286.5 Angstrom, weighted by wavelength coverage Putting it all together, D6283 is 15.8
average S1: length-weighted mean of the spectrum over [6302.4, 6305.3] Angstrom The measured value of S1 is 17.1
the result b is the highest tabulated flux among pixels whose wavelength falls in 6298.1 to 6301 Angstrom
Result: 17.15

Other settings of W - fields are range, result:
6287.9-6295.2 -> 16.23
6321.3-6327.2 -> 16.18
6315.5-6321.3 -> 15.95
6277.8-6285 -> 16.33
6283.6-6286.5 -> 15.97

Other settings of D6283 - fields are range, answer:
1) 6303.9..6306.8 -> 16.6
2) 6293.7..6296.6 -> 15.3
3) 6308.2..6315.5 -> 15.4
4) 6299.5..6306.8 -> 17.1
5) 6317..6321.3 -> 15.7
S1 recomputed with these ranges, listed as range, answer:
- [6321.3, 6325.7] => 15.9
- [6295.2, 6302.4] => 16.1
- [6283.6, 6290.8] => 15.6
